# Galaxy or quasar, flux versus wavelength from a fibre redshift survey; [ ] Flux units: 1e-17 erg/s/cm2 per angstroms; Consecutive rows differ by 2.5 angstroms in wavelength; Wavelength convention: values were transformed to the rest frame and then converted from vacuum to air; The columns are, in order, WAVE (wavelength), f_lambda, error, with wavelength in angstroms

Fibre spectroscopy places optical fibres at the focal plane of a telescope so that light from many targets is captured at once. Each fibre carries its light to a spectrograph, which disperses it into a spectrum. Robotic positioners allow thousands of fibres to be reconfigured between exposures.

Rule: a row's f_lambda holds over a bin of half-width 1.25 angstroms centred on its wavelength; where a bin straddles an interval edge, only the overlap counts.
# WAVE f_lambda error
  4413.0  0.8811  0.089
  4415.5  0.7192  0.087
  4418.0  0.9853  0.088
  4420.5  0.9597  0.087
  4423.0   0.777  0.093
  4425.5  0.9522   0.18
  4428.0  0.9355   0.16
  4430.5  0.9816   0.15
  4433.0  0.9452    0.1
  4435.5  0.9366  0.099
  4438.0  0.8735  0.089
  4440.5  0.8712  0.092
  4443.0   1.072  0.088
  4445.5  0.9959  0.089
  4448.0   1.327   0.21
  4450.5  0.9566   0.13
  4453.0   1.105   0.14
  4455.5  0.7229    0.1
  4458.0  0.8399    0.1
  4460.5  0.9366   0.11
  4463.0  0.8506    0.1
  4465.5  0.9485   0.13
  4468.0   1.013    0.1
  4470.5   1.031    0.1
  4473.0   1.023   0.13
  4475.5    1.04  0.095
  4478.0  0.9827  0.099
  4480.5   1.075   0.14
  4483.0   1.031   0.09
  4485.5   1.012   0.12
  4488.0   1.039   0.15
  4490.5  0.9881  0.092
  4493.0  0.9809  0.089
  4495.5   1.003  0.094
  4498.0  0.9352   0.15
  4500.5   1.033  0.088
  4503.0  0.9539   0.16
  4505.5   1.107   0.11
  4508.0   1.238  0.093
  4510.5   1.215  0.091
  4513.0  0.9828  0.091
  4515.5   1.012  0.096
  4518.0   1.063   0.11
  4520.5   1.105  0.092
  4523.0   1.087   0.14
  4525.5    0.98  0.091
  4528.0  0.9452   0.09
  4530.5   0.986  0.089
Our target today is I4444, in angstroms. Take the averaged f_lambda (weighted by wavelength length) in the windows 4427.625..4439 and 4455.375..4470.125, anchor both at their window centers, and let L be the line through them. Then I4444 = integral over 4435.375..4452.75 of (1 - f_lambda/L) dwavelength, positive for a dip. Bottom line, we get -1.7 angstroms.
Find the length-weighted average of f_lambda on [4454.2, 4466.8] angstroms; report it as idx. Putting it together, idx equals 0.861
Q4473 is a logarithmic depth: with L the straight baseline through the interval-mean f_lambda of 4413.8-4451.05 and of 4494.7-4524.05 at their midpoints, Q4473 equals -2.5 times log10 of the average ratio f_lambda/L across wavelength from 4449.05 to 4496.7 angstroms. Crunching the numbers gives 0.03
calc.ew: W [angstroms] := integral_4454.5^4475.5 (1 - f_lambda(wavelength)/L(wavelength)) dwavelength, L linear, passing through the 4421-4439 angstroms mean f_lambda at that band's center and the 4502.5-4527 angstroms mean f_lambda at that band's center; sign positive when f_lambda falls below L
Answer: 1.1 angstroms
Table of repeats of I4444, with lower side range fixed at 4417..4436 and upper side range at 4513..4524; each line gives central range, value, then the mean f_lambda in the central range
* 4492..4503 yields 0.5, 0.984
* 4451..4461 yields 0.7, 0.903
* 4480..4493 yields -0.1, 1.02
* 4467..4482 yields -0.5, 1.03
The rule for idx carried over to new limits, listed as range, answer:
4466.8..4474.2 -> 1.02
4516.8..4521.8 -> 1.08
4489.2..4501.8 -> 0.988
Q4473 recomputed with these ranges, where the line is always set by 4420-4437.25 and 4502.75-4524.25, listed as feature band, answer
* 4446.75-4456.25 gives -0.082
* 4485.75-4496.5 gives 0.046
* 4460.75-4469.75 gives 0.060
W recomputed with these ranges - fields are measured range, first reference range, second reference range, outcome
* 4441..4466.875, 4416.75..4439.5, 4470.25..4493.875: -0.1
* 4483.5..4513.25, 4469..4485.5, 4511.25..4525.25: -0.1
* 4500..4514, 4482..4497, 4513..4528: -1.0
